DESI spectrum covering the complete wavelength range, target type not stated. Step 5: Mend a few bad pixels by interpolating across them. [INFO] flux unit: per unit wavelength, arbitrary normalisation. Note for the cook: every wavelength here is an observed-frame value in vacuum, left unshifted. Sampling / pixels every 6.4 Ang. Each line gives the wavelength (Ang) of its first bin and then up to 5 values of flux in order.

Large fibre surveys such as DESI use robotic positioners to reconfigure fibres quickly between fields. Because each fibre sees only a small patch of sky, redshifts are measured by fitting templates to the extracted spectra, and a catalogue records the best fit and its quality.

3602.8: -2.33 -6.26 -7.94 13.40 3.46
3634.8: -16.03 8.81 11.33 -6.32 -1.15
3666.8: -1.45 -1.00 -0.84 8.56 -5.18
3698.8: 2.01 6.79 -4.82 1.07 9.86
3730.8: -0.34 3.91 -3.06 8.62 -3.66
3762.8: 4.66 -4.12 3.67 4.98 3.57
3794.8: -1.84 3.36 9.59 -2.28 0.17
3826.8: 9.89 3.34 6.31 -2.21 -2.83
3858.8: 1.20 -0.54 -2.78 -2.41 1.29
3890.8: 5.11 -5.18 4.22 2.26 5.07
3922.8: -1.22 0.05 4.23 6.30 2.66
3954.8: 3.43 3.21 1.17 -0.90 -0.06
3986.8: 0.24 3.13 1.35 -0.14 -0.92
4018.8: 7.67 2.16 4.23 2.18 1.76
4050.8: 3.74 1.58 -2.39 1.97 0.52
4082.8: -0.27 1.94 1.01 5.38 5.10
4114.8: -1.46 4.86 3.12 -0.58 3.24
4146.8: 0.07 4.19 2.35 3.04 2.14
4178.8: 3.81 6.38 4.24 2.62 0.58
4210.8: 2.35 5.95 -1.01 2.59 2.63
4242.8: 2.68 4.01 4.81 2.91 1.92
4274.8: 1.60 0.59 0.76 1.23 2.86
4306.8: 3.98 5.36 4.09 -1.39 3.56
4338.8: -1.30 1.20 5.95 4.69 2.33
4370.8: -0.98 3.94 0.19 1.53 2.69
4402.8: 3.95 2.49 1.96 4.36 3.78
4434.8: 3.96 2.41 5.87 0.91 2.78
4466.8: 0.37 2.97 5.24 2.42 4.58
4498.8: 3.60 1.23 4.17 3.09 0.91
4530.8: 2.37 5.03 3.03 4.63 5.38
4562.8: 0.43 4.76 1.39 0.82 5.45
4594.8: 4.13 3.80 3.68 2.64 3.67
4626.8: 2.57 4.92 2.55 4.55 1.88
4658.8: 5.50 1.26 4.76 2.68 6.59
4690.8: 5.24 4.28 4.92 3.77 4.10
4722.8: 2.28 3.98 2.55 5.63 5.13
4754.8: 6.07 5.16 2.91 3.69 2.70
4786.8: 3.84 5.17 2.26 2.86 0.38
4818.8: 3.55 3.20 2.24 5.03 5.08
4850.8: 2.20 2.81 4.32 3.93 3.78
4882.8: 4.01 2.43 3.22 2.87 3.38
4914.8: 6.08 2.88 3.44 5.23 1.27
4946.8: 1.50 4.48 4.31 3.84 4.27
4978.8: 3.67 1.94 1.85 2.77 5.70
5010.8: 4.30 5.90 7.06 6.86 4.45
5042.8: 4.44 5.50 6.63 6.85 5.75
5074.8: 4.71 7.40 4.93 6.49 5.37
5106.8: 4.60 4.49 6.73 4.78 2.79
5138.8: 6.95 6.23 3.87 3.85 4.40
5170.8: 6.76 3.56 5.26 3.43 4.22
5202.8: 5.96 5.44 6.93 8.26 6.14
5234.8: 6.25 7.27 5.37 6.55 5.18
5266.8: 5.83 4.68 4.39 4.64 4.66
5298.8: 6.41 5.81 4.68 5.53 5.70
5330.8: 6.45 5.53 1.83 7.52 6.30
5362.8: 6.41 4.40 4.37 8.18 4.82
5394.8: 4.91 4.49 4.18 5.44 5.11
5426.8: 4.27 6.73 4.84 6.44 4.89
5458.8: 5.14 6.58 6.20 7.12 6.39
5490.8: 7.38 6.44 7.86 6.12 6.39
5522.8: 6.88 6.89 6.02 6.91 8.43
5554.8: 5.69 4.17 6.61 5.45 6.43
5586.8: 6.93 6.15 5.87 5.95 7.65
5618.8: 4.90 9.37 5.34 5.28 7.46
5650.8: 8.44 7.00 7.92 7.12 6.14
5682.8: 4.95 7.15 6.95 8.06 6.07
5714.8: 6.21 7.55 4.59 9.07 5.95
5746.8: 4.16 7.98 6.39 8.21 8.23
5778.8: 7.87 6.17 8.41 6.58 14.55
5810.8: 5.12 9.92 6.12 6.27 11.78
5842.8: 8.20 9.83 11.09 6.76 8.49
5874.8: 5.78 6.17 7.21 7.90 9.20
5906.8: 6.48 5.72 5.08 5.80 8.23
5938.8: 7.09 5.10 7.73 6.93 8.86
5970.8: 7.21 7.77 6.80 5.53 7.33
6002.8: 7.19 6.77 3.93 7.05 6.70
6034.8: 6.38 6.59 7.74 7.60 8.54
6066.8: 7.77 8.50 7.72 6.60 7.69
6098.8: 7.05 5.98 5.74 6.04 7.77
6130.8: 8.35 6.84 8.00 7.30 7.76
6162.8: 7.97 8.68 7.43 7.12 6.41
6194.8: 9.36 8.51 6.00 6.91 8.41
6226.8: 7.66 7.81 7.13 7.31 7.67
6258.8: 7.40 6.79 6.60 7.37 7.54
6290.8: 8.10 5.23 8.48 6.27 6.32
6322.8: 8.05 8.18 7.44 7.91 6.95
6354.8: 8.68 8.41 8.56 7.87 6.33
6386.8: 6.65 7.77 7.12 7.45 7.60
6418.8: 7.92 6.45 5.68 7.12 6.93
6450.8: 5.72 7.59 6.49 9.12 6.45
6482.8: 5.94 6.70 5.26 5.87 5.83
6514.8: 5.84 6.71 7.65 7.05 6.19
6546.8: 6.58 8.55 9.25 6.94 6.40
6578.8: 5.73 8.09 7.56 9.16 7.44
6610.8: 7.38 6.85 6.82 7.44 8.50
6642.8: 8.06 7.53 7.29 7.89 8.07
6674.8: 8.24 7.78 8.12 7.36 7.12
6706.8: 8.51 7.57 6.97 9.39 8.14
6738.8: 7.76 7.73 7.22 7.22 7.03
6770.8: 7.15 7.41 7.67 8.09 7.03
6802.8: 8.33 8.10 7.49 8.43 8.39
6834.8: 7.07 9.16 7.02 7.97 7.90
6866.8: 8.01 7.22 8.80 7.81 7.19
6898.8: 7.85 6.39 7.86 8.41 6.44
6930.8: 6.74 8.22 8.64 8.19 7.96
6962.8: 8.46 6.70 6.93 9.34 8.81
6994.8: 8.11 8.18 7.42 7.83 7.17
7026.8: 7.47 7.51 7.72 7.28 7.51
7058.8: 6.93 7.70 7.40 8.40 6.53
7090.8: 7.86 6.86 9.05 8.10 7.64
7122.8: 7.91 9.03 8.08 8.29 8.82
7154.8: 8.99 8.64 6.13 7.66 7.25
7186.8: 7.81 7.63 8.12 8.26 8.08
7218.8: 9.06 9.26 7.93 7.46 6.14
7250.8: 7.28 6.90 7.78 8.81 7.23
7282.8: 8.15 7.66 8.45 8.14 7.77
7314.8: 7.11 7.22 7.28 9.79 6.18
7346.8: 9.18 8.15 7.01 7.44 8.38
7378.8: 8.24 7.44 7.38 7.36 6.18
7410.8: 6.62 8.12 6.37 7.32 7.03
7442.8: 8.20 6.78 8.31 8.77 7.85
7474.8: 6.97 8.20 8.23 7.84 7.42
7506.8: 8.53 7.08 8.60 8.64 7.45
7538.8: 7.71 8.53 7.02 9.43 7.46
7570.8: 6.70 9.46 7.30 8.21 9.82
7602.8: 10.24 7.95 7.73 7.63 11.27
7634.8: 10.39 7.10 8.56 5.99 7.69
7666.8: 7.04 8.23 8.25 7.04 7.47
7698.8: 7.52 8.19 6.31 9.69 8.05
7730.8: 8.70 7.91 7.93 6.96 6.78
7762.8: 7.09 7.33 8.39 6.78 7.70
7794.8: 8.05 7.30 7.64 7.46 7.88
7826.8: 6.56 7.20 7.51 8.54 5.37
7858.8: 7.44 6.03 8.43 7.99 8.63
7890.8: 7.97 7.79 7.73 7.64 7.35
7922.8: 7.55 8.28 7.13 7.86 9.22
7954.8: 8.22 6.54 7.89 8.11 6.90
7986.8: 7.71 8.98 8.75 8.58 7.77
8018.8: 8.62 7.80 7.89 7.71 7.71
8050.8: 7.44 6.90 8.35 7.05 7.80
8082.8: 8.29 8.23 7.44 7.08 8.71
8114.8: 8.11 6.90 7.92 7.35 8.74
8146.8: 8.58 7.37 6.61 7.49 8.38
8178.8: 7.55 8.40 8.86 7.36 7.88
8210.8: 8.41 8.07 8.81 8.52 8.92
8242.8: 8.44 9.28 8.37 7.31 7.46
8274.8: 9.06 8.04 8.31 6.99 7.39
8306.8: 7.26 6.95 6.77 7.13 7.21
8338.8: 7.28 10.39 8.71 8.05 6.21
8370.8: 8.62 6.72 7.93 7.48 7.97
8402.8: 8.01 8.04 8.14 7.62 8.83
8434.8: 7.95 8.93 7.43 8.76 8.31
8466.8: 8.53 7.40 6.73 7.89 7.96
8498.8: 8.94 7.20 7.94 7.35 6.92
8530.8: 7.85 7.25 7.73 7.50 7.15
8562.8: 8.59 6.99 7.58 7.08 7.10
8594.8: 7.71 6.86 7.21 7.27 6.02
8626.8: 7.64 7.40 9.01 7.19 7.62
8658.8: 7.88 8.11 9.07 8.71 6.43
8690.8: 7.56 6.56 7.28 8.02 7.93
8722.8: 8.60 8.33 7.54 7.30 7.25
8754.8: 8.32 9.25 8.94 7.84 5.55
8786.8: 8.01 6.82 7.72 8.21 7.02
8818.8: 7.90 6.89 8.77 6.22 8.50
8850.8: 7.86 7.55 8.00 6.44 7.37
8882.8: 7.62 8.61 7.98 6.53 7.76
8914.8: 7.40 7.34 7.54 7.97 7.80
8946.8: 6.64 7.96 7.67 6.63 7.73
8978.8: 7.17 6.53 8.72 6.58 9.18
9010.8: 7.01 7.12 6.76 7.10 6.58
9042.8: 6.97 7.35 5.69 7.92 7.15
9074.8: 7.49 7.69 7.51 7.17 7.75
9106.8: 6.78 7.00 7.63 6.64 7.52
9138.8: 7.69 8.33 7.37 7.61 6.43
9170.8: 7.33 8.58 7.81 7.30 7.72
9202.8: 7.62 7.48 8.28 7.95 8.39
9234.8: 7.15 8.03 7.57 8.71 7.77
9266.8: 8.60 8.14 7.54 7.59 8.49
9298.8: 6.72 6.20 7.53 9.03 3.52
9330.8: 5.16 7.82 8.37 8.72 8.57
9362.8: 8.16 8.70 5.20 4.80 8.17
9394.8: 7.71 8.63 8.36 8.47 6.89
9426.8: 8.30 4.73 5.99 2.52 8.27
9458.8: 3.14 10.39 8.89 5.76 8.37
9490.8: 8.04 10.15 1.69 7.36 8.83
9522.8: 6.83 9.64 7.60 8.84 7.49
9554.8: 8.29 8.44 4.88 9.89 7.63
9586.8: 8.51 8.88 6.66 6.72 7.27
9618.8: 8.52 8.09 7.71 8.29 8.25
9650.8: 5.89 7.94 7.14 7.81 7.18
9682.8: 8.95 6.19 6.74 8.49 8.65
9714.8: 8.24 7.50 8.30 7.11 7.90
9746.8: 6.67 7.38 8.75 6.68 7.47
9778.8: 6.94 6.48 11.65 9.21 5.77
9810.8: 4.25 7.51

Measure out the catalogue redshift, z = 0.257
